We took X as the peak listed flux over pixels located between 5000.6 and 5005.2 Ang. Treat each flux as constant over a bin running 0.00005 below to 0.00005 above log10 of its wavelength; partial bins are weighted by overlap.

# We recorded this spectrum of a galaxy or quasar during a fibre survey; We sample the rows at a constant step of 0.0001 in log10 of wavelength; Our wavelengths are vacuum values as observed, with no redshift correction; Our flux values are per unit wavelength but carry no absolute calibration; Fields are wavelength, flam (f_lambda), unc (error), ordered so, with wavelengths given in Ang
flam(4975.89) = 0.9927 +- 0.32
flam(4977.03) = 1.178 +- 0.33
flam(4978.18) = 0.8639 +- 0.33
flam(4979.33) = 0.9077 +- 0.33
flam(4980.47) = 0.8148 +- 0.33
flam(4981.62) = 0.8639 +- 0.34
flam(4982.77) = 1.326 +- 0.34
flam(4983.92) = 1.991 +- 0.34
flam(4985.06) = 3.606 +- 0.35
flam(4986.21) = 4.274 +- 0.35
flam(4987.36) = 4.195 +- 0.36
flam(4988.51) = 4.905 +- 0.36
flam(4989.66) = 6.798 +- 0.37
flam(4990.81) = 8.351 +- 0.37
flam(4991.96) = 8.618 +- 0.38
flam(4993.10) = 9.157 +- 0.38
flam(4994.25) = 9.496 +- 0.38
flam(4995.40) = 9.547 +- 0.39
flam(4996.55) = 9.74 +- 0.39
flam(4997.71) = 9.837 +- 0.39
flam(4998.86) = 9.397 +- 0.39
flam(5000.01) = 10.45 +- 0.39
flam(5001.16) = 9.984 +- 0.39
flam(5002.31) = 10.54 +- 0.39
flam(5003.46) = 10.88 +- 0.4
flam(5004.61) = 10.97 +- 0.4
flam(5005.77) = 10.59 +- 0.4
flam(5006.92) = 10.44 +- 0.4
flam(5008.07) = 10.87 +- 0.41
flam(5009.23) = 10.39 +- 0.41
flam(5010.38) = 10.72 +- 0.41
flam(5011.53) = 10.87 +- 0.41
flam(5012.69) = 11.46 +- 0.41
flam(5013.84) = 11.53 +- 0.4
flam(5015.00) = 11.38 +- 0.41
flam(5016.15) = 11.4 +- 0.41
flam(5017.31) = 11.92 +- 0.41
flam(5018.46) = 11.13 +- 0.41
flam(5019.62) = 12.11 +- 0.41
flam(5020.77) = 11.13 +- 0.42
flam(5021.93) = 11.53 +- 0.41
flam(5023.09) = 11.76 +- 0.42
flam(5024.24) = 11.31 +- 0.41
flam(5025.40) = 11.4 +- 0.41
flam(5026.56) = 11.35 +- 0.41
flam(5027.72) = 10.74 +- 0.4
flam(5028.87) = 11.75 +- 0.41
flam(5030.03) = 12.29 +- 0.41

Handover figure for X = 10.97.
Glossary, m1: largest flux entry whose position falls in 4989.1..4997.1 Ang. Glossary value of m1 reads 9.74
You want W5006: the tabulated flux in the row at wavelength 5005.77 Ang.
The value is 10.59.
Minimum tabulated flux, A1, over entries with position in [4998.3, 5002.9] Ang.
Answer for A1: 9.397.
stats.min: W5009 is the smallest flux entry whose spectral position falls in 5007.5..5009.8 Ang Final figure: 10.39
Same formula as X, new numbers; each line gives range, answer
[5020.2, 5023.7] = 11.76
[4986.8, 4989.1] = 4.905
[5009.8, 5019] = 11.92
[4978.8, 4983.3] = 1.326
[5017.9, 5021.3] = 12.11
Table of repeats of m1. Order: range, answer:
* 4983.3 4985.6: 3.606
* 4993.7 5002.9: 10.54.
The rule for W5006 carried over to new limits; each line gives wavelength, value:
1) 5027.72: 10.74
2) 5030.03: 12.29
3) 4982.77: 1.326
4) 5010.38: 10.72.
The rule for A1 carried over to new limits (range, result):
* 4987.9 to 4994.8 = 4.905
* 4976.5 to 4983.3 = 0.8148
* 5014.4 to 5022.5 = 11.13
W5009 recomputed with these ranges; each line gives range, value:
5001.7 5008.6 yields 10.44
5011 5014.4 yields 10.87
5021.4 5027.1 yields 11.31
